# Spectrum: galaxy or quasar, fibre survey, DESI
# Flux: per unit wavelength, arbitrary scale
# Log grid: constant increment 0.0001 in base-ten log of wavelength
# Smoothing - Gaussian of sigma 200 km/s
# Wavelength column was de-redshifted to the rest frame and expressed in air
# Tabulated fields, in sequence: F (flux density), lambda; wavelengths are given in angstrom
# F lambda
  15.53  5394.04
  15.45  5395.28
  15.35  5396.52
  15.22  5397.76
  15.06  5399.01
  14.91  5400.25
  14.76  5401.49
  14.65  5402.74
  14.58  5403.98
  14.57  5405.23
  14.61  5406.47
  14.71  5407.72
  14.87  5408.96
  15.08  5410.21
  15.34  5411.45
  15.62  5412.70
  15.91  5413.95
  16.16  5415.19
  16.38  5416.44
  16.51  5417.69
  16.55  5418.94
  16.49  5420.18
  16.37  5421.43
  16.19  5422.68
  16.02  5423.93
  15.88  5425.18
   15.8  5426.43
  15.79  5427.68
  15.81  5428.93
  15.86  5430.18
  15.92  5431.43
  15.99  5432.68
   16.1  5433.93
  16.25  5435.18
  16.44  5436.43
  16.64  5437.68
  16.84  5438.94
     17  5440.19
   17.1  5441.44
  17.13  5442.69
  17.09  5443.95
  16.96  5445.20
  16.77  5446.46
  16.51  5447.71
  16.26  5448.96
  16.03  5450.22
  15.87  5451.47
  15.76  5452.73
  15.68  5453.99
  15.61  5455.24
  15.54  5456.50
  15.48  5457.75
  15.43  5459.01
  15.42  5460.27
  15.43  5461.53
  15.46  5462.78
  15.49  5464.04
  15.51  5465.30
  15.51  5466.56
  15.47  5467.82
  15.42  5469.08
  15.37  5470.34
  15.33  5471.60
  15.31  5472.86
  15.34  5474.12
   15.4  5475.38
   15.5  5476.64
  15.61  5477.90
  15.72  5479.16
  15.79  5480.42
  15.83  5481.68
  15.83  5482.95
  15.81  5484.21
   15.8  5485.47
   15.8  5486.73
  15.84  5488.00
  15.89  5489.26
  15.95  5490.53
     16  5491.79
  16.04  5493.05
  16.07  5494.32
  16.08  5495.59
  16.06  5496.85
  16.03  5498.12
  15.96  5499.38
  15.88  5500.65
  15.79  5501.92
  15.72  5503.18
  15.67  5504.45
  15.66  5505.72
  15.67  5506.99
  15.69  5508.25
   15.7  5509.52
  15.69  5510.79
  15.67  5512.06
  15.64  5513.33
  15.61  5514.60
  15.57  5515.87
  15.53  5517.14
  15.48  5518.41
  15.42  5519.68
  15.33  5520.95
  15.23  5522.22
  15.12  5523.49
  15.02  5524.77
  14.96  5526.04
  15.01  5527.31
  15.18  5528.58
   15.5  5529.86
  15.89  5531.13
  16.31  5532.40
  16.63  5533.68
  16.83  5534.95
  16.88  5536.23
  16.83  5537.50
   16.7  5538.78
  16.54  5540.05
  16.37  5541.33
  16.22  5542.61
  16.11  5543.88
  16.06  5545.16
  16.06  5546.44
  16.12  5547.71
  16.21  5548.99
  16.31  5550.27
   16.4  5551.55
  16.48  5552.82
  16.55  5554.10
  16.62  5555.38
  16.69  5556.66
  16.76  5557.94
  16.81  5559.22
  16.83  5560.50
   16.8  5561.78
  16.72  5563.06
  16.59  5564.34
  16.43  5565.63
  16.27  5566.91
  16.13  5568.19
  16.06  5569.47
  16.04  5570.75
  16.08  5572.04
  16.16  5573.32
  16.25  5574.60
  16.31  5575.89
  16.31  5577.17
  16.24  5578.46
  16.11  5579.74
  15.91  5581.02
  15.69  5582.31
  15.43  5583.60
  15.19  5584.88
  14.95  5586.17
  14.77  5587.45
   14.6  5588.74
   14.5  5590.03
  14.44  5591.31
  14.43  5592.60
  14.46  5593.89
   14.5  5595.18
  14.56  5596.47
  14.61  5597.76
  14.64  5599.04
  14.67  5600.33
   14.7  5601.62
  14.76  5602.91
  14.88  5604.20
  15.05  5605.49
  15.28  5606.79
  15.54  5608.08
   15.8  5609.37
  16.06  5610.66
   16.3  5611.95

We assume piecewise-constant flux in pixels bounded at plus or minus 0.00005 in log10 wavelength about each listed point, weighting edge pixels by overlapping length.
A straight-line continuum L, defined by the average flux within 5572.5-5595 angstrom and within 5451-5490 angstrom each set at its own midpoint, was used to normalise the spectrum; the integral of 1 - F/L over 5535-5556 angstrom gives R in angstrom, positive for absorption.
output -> -1.3 angstrom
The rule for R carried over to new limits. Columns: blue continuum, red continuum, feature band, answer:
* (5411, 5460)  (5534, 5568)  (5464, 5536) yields 3.00 angstrom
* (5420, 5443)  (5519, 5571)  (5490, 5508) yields 0.36 angstrom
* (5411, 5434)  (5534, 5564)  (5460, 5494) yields 1.29 angstrom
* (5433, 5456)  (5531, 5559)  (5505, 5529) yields 1.48 angstrom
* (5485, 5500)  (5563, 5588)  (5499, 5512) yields 0.19 angstrom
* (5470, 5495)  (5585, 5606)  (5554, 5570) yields -1.69 angstrom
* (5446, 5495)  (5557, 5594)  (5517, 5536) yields 0.24 angstrom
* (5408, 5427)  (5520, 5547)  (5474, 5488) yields 0.21 angstrom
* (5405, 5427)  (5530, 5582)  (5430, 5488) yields 0.07 angstrom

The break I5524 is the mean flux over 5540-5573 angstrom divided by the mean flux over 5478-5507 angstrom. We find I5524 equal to 1.03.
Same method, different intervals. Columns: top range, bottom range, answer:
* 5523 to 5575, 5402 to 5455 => 1.01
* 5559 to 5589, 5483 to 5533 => 1.02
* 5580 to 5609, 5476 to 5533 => 0.95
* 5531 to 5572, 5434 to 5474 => 1.03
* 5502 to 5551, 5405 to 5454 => 0.98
